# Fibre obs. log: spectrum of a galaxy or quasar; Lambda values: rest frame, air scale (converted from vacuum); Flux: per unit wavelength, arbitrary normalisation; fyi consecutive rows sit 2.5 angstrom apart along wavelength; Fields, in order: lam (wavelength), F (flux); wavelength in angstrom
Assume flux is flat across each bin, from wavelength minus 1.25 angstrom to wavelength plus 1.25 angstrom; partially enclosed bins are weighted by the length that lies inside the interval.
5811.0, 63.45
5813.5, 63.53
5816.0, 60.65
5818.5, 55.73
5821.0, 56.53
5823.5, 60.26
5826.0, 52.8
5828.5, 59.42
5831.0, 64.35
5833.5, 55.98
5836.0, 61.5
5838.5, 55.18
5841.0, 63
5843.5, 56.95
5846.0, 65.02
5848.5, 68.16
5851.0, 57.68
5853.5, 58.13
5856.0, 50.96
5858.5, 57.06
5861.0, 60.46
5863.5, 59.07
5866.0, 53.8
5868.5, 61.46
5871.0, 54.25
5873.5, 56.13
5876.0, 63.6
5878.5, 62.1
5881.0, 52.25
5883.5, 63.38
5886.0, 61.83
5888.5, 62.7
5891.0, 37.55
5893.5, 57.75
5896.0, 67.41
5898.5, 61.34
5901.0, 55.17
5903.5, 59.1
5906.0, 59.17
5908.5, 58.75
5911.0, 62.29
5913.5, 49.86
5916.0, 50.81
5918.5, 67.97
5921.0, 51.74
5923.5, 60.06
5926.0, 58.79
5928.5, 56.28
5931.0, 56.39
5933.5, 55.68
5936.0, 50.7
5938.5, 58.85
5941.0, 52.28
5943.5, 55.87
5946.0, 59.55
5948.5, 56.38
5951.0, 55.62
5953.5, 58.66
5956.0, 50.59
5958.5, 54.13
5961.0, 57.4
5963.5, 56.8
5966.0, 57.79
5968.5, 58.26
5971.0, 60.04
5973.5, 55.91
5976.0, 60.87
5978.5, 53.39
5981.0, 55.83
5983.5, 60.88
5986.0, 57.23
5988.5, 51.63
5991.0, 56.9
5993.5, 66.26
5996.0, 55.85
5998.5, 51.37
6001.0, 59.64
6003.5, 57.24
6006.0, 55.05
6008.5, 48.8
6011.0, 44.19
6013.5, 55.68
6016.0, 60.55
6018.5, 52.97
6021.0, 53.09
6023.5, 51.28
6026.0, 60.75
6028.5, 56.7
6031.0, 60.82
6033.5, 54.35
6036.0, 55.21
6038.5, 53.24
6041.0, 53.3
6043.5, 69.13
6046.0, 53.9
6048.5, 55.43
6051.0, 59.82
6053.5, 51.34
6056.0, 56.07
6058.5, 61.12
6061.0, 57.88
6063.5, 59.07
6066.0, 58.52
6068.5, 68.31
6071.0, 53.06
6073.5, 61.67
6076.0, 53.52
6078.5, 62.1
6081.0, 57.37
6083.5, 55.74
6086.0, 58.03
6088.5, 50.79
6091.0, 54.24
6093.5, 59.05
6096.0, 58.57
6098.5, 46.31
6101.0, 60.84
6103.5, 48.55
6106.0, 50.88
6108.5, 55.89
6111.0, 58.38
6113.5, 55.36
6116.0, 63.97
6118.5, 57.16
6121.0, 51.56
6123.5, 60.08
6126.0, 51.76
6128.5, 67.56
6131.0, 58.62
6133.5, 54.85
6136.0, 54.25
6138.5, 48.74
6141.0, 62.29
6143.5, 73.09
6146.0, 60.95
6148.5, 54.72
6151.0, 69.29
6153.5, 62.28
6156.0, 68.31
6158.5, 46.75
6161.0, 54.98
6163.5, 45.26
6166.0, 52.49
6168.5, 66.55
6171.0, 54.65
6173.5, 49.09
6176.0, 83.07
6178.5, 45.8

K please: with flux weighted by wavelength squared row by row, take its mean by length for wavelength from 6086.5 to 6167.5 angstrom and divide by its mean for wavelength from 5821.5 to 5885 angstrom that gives 1.1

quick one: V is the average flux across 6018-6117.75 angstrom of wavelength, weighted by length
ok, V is 56.7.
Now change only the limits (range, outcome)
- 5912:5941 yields 56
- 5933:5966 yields 55.7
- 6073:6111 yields 55.5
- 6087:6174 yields 56.9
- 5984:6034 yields 55.6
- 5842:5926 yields 58.3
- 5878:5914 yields 58.1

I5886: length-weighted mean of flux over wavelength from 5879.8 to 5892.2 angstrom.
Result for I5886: 55.6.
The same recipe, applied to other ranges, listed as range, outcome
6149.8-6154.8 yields 65.8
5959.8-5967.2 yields 57.3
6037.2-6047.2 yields 57.4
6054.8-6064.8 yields 58.5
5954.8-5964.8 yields 54.8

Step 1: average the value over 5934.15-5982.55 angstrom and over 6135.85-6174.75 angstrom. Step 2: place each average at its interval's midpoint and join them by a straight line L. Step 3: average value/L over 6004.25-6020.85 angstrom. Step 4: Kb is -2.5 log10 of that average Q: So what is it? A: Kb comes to 0.07 mag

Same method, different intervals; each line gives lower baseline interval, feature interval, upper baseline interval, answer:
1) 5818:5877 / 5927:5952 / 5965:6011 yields 0.028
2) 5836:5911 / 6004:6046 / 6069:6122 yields 0.031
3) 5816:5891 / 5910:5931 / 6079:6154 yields 0.022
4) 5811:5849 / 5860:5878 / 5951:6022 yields 0.007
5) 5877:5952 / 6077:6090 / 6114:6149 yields 0.030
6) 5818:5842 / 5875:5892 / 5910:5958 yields -0.010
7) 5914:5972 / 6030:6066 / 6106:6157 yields 0.015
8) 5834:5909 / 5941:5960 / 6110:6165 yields 0.055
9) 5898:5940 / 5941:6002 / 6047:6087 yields 0.012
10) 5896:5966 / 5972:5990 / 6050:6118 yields 0.006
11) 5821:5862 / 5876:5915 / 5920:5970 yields -0.012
